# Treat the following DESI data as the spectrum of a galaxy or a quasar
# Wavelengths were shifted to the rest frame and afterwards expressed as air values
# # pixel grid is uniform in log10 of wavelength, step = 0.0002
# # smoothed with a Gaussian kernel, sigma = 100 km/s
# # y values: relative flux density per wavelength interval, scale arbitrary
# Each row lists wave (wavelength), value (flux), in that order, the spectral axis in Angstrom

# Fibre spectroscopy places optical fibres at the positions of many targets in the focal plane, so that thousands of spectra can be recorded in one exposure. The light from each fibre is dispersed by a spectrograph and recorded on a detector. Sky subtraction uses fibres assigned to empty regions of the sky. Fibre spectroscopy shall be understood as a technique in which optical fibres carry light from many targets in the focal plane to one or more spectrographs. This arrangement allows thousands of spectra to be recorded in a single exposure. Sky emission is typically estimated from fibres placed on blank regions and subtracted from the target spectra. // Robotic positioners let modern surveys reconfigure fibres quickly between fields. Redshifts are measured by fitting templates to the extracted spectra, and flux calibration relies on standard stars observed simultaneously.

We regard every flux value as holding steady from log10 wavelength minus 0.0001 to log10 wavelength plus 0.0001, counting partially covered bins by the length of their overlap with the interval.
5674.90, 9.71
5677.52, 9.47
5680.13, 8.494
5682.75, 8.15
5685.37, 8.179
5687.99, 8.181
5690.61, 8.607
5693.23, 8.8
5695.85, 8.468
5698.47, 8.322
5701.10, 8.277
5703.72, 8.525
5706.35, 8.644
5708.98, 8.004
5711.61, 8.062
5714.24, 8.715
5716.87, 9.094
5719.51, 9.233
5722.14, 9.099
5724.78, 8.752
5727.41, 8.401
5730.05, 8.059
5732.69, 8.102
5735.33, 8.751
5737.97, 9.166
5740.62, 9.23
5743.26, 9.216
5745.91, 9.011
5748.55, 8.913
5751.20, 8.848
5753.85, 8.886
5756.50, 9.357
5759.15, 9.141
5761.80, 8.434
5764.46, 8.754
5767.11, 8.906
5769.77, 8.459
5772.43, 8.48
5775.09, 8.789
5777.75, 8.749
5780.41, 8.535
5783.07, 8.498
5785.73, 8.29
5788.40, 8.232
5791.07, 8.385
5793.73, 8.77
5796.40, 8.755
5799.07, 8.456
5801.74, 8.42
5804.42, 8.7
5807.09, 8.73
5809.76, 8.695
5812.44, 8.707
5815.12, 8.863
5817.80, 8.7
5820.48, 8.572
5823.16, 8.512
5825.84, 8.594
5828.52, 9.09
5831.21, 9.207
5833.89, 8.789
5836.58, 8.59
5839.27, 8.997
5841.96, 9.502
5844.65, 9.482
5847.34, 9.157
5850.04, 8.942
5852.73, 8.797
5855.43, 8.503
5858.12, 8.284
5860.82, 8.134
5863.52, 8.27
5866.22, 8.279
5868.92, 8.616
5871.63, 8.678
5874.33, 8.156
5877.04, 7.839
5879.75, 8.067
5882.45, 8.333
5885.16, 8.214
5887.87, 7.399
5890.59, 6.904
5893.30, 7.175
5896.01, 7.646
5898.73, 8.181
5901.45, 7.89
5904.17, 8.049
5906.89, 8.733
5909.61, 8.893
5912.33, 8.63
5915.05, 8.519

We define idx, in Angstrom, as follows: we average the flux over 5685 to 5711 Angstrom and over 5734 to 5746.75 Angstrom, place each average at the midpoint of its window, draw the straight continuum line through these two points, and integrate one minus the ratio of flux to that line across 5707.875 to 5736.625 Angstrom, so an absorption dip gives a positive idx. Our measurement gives 0.7 Angstrom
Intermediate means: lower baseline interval 8.4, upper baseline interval 9.07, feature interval 8.57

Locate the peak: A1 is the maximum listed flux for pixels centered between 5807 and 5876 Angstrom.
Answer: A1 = 9.502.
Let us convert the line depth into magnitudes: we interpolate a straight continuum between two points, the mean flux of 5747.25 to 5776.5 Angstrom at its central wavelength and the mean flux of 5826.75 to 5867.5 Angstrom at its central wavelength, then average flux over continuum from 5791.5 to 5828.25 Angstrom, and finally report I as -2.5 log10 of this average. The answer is 0.018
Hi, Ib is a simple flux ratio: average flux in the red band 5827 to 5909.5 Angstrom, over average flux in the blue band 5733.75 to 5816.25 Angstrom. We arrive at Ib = 1.0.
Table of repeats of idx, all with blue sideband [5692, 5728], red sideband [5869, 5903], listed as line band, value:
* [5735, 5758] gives -1.6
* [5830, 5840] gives -1.0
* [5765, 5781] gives -0.6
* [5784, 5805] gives -0.6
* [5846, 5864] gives -1.3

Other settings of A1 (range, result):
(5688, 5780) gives 9.357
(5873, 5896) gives 8.333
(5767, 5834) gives 9.207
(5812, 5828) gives 8.863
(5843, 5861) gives 9.482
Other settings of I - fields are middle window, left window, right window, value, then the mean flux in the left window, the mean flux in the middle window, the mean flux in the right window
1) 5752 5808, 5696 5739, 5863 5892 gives -0.04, 8.57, 8.65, 8.06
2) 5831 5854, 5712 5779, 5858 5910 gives -0.09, 8.81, 9.05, 8.07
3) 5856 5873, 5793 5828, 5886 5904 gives -0.06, 8.66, 8.39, 7.58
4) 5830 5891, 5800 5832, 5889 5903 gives -0.06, 8.72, 8.51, 7.56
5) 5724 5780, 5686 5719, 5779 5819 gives -0.03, 8.49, 8.78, 8.58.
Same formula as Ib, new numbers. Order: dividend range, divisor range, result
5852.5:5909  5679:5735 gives 0.95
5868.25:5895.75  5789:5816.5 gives 0.92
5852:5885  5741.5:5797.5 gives 0.95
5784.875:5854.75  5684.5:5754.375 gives 1.01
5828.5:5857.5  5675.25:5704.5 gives 1.05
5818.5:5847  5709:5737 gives 1.04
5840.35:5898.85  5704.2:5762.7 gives 0.95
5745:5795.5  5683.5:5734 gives 1.02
